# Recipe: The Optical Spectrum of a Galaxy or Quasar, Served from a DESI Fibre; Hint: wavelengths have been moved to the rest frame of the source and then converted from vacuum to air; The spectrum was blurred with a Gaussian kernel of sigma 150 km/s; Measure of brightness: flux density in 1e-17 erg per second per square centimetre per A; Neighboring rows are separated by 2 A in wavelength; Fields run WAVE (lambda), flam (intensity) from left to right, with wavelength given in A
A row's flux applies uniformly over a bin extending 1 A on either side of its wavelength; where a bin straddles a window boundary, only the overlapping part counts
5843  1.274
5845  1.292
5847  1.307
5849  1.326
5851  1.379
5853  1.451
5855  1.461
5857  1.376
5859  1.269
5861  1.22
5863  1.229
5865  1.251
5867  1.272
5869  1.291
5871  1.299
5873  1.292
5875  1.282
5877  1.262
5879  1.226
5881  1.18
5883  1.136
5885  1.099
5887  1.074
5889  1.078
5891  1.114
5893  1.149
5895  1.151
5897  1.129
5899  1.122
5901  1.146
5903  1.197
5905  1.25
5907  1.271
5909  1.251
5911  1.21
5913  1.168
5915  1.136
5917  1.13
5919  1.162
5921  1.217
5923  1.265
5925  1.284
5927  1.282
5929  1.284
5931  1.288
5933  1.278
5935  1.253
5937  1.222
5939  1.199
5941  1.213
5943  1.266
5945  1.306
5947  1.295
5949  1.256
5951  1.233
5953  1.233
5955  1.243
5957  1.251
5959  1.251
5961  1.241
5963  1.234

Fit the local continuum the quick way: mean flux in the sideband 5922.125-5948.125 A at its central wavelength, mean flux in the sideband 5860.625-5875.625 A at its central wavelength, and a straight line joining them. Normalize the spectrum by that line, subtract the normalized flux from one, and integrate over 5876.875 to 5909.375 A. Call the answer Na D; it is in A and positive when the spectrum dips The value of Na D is 2.7 A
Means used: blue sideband 1.27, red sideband 1.26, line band 1.16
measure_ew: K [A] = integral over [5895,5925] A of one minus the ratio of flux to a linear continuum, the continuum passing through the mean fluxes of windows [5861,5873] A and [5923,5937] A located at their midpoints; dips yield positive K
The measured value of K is 1.9 A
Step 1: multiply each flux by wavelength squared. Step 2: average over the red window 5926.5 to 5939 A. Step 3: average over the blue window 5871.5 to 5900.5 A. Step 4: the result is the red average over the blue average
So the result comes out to 1.1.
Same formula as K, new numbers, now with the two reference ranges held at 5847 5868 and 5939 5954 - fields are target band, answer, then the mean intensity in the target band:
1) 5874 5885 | 0.8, 1.21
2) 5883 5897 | 2.0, 1.11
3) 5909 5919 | 0.9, 1.17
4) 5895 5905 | 1.0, 1.16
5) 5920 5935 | 0.0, 1.27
